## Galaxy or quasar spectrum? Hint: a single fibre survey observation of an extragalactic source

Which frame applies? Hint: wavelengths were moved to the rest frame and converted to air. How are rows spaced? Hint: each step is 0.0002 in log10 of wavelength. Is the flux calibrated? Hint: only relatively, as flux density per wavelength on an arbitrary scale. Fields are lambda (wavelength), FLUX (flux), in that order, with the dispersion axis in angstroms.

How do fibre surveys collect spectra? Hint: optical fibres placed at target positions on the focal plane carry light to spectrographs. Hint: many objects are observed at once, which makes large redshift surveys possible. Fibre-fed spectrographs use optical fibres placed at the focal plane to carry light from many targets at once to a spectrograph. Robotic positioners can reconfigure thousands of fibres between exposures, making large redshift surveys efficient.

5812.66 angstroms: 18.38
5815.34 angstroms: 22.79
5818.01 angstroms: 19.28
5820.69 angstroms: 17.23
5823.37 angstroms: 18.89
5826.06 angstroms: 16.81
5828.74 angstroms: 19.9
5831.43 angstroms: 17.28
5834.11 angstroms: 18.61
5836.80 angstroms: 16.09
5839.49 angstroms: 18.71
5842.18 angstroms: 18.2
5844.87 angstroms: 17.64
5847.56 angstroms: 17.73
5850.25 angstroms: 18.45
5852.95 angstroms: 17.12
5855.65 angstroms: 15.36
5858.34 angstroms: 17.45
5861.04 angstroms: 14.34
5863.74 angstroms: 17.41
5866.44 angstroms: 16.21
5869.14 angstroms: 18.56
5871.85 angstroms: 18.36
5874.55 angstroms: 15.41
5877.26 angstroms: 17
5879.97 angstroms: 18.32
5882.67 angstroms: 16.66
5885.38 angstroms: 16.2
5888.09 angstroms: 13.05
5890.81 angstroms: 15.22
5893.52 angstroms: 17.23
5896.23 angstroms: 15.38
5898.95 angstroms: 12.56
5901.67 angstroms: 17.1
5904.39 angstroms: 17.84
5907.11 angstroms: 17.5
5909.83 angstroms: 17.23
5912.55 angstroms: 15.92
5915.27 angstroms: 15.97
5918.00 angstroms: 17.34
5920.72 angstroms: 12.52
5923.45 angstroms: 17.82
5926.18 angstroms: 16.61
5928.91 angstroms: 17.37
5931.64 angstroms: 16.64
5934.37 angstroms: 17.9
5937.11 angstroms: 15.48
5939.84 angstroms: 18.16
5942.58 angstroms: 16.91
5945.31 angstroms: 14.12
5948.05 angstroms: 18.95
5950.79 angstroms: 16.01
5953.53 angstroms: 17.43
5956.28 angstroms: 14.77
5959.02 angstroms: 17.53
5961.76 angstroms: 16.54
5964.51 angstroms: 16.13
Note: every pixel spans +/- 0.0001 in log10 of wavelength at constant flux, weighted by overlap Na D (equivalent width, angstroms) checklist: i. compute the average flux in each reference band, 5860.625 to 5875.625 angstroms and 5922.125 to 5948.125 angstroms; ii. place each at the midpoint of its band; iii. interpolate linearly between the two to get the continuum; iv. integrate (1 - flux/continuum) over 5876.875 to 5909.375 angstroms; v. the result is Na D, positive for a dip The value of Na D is 1.4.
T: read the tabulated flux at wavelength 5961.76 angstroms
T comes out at 16.54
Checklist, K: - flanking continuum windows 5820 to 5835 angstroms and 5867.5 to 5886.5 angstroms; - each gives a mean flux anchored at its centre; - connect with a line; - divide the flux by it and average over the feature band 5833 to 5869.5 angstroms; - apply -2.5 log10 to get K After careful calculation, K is 0.03 mag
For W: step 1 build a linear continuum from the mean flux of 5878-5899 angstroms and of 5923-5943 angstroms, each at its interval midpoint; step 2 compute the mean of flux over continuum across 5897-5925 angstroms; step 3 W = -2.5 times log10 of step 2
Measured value 0.02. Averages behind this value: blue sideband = 15.8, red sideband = 17.1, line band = 16.2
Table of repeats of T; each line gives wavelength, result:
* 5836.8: 16.09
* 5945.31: 14.12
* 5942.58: 16.91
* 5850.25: 18.45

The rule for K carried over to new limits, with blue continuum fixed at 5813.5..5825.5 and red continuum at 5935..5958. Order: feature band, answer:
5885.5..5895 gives 0.16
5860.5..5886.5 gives 0.07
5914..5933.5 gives 0.04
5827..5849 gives 0.05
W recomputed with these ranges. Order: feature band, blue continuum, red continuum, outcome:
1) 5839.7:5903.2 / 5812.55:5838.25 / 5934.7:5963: 0.078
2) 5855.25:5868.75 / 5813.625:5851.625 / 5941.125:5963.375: 0.098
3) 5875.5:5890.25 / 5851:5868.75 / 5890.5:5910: 0.014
